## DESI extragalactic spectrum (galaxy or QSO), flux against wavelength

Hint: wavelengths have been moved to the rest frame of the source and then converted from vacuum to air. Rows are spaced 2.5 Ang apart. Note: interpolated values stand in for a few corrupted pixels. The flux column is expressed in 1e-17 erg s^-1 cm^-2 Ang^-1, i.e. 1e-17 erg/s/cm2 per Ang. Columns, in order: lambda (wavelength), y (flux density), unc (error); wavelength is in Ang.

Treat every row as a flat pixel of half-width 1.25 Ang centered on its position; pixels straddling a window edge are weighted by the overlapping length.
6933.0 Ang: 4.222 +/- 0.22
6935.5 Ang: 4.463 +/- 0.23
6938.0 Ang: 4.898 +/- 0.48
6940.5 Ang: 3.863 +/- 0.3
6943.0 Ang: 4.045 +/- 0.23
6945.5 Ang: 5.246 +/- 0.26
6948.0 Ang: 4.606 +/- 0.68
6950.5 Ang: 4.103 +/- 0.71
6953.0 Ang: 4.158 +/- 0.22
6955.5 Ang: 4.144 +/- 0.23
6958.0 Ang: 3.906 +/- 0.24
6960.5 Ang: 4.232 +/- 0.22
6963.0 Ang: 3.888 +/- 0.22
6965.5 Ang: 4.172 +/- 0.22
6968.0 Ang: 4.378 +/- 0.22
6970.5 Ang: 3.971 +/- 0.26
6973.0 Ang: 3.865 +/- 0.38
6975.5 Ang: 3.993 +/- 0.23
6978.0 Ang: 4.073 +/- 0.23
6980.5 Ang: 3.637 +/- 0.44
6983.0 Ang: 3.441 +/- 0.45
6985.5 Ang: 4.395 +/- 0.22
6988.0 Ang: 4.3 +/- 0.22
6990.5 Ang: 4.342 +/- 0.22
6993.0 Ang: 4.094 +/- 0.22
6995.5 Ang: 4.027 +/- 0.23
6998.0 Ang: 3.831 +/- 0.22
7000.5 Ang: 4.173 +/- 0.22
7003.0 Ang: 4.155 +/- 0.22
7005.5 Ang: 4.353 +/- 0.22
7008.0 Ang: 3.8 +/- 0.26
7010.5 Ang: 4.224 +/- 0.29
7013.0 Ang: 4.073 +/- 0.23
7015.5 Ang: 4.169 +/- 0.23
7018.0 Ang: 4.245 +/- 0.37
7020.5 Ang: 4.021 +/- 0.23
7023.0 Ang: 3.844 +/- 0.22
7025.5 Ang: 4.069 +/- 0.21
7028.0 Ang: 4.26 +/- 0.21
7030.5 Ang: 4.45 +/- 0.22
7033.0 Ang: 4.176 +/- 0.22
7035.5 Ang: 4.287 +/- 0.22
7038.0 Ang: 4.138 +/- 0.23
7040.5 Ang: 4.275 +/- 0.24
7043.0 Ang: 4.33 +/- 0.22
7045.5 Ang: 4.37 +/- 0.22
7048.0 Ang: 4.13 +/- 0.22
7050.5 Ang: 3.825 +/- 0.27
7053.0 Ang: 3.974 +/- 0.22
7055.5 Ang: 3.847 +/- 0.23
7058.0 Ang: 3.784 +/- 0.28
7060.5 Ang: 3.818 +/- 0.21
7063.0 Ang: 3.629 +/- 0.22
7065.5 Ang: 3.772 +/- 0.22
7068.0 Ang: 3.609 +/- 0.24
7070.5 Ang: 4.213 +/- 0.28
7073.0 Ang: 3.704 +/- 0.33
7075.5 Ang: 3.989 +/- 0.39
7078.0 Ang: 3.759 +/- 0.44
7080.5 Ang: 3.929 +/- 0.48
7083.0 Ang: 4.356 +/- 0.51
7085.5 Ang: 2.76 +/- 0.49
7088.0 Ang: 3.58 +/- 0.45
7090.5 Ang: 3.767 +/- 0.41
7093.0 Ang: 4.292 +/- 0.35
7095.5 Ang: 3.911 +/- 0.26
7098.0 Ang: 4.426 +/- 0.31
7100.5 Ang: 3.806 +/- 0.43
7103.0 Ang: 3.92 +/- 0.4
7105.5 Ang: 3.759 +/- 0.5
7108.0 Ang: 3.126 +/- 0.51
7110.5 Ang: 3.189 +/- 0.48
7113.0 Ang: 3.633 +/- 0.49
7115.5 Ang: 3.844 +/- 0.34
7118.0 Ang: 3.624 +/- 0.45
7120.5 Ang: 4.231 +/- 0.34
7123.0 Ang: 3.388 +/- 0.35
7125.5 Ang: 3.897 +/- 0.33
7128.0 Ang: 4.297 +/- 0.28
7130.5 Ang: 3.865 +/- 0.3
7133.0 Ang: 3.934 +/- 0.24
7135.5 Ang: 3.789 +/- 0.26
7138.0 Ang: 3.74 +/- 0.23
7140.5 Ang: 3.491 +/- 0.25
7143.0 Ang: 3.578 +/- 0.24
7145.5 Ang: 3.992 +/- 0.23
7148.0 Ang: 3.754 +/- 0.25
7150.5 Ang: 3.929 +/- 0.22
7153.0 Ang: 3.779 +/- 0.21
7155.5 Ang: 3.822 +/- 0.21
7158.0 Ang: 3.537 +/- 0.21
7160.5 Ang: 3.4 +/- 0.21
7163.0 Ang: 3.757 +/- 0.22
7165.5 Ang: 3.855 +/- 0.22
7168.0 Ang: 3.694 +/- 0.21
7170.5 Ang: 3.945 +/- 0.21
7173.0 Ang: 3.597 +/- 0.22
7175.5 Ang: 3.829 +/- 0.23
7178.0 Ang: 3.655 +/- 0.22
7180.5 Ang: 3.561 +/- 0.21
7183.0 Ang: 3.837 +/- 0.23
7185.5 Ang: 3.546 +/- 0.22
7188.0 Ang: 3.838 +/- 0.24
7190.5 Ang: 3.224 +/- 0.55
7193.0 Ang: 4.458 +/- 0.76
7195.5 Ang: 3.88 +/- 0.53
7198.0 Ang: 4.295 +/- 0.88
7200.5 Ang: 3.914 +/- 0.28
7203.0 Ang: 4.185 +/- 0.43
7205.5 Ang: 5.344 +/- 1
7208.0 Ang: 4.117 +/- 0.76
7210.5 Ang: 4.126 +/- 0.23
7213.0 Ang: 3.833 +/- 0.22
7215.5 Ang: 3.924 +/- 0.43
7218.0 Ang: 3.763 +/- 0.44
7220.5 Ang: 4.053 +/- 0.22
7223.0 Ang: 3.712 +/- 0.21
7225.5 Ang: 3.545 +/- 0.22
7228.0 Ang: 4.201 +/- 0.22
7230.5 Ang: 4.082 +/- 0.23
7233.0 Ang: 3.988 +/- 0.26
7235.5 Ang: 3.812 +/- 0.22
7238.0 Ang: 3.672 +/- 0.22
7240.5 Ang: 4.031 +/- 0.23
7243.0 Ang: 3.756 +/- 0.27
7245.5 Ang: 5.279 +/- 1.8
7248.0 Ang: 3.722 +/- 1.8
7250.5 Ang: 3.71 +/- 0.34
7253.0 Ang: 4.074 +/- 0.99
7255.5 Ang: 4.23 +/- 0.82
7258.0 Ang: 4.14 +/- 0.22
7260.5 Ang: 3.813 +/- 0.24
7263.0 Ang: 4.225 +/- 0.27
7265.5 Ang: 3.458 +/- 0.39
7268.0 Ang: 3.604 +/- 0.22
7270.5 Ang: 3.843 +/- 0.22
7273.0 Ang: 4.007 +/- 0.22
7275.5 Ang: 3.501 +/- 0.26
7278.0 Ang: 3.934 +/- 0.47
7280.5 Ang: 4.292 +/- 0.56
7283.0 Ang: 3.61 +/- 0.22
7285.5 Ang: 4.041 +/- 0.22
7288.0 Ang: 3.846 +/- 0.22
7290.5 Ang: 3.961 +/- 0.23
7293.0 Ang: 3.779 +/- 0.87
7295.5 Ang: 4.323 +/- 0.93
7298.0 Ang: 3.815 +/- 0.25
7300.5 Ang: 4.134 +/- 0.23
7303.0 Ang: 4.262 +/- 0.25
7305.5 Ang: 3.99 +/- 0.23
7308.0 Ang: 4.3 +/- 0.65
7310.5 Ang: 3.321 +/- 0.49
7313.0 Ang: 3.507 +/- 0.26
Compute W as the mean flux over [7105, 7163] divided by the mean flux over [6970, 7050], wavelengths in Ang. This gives 0.9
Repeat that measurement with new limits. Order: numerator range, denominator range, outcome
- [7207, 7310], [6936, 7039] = 0.95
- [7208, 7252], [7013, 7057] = 0.96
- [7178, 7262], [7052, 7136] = 1.05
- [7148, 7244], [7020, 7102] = 0.98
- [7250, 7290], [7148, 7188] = 1.05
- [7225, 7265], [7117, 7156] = 1.05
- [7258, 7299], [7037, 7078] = 0.98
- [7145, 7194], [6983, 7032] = 0.91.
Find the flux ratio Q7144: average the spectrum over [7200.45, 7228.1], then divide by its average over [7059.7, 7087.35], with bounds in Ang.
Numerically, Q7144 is 1.1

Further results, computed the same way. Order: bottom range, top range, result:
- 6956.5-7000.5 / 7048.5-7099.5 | 0.95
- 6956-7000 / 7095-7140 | 0.94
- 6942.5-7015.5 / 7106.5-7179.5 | 0.90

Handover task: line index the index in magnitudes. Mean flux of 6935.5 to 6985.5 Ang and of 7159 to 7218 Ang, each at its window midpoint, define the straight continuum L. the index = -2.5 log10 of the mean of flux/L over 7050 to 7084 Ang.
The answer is 0.045 mag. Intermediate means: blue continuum 4.15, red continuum 3.9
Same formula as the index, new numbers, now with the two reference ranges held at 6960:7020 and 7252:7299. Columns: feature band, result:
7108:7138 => 0.07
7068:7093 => 0.06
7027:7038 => -0.06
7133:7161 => 0.07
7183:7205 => 0.00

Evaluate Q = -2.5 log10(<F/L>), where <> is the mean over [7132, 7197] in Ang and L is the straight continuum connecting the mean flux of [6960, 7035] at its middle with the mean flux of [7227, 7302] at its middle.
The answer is 0.07 mag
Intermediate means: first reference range 4.09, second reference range 3.96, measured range 3.75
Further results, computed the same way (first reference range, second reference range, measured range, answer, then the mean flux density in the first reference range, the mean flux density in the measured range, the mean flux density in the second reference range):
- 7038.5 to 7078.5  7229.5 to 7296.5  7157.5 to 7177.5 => 0.07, 3.95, 3.71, 3.95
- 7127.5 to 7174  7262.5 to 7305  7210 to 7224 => -0.01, 3.77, 3.89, 3.92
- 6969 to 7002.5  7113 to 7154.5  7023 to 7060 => -0.05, 4.02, 4.12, 3.82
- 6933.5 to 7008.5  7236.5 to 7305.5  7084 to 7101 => 0.08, 4.16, 3.8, 3.97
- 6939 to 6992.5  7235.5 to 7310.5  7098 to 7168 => 0.08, 4.13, 3.75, 3.96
